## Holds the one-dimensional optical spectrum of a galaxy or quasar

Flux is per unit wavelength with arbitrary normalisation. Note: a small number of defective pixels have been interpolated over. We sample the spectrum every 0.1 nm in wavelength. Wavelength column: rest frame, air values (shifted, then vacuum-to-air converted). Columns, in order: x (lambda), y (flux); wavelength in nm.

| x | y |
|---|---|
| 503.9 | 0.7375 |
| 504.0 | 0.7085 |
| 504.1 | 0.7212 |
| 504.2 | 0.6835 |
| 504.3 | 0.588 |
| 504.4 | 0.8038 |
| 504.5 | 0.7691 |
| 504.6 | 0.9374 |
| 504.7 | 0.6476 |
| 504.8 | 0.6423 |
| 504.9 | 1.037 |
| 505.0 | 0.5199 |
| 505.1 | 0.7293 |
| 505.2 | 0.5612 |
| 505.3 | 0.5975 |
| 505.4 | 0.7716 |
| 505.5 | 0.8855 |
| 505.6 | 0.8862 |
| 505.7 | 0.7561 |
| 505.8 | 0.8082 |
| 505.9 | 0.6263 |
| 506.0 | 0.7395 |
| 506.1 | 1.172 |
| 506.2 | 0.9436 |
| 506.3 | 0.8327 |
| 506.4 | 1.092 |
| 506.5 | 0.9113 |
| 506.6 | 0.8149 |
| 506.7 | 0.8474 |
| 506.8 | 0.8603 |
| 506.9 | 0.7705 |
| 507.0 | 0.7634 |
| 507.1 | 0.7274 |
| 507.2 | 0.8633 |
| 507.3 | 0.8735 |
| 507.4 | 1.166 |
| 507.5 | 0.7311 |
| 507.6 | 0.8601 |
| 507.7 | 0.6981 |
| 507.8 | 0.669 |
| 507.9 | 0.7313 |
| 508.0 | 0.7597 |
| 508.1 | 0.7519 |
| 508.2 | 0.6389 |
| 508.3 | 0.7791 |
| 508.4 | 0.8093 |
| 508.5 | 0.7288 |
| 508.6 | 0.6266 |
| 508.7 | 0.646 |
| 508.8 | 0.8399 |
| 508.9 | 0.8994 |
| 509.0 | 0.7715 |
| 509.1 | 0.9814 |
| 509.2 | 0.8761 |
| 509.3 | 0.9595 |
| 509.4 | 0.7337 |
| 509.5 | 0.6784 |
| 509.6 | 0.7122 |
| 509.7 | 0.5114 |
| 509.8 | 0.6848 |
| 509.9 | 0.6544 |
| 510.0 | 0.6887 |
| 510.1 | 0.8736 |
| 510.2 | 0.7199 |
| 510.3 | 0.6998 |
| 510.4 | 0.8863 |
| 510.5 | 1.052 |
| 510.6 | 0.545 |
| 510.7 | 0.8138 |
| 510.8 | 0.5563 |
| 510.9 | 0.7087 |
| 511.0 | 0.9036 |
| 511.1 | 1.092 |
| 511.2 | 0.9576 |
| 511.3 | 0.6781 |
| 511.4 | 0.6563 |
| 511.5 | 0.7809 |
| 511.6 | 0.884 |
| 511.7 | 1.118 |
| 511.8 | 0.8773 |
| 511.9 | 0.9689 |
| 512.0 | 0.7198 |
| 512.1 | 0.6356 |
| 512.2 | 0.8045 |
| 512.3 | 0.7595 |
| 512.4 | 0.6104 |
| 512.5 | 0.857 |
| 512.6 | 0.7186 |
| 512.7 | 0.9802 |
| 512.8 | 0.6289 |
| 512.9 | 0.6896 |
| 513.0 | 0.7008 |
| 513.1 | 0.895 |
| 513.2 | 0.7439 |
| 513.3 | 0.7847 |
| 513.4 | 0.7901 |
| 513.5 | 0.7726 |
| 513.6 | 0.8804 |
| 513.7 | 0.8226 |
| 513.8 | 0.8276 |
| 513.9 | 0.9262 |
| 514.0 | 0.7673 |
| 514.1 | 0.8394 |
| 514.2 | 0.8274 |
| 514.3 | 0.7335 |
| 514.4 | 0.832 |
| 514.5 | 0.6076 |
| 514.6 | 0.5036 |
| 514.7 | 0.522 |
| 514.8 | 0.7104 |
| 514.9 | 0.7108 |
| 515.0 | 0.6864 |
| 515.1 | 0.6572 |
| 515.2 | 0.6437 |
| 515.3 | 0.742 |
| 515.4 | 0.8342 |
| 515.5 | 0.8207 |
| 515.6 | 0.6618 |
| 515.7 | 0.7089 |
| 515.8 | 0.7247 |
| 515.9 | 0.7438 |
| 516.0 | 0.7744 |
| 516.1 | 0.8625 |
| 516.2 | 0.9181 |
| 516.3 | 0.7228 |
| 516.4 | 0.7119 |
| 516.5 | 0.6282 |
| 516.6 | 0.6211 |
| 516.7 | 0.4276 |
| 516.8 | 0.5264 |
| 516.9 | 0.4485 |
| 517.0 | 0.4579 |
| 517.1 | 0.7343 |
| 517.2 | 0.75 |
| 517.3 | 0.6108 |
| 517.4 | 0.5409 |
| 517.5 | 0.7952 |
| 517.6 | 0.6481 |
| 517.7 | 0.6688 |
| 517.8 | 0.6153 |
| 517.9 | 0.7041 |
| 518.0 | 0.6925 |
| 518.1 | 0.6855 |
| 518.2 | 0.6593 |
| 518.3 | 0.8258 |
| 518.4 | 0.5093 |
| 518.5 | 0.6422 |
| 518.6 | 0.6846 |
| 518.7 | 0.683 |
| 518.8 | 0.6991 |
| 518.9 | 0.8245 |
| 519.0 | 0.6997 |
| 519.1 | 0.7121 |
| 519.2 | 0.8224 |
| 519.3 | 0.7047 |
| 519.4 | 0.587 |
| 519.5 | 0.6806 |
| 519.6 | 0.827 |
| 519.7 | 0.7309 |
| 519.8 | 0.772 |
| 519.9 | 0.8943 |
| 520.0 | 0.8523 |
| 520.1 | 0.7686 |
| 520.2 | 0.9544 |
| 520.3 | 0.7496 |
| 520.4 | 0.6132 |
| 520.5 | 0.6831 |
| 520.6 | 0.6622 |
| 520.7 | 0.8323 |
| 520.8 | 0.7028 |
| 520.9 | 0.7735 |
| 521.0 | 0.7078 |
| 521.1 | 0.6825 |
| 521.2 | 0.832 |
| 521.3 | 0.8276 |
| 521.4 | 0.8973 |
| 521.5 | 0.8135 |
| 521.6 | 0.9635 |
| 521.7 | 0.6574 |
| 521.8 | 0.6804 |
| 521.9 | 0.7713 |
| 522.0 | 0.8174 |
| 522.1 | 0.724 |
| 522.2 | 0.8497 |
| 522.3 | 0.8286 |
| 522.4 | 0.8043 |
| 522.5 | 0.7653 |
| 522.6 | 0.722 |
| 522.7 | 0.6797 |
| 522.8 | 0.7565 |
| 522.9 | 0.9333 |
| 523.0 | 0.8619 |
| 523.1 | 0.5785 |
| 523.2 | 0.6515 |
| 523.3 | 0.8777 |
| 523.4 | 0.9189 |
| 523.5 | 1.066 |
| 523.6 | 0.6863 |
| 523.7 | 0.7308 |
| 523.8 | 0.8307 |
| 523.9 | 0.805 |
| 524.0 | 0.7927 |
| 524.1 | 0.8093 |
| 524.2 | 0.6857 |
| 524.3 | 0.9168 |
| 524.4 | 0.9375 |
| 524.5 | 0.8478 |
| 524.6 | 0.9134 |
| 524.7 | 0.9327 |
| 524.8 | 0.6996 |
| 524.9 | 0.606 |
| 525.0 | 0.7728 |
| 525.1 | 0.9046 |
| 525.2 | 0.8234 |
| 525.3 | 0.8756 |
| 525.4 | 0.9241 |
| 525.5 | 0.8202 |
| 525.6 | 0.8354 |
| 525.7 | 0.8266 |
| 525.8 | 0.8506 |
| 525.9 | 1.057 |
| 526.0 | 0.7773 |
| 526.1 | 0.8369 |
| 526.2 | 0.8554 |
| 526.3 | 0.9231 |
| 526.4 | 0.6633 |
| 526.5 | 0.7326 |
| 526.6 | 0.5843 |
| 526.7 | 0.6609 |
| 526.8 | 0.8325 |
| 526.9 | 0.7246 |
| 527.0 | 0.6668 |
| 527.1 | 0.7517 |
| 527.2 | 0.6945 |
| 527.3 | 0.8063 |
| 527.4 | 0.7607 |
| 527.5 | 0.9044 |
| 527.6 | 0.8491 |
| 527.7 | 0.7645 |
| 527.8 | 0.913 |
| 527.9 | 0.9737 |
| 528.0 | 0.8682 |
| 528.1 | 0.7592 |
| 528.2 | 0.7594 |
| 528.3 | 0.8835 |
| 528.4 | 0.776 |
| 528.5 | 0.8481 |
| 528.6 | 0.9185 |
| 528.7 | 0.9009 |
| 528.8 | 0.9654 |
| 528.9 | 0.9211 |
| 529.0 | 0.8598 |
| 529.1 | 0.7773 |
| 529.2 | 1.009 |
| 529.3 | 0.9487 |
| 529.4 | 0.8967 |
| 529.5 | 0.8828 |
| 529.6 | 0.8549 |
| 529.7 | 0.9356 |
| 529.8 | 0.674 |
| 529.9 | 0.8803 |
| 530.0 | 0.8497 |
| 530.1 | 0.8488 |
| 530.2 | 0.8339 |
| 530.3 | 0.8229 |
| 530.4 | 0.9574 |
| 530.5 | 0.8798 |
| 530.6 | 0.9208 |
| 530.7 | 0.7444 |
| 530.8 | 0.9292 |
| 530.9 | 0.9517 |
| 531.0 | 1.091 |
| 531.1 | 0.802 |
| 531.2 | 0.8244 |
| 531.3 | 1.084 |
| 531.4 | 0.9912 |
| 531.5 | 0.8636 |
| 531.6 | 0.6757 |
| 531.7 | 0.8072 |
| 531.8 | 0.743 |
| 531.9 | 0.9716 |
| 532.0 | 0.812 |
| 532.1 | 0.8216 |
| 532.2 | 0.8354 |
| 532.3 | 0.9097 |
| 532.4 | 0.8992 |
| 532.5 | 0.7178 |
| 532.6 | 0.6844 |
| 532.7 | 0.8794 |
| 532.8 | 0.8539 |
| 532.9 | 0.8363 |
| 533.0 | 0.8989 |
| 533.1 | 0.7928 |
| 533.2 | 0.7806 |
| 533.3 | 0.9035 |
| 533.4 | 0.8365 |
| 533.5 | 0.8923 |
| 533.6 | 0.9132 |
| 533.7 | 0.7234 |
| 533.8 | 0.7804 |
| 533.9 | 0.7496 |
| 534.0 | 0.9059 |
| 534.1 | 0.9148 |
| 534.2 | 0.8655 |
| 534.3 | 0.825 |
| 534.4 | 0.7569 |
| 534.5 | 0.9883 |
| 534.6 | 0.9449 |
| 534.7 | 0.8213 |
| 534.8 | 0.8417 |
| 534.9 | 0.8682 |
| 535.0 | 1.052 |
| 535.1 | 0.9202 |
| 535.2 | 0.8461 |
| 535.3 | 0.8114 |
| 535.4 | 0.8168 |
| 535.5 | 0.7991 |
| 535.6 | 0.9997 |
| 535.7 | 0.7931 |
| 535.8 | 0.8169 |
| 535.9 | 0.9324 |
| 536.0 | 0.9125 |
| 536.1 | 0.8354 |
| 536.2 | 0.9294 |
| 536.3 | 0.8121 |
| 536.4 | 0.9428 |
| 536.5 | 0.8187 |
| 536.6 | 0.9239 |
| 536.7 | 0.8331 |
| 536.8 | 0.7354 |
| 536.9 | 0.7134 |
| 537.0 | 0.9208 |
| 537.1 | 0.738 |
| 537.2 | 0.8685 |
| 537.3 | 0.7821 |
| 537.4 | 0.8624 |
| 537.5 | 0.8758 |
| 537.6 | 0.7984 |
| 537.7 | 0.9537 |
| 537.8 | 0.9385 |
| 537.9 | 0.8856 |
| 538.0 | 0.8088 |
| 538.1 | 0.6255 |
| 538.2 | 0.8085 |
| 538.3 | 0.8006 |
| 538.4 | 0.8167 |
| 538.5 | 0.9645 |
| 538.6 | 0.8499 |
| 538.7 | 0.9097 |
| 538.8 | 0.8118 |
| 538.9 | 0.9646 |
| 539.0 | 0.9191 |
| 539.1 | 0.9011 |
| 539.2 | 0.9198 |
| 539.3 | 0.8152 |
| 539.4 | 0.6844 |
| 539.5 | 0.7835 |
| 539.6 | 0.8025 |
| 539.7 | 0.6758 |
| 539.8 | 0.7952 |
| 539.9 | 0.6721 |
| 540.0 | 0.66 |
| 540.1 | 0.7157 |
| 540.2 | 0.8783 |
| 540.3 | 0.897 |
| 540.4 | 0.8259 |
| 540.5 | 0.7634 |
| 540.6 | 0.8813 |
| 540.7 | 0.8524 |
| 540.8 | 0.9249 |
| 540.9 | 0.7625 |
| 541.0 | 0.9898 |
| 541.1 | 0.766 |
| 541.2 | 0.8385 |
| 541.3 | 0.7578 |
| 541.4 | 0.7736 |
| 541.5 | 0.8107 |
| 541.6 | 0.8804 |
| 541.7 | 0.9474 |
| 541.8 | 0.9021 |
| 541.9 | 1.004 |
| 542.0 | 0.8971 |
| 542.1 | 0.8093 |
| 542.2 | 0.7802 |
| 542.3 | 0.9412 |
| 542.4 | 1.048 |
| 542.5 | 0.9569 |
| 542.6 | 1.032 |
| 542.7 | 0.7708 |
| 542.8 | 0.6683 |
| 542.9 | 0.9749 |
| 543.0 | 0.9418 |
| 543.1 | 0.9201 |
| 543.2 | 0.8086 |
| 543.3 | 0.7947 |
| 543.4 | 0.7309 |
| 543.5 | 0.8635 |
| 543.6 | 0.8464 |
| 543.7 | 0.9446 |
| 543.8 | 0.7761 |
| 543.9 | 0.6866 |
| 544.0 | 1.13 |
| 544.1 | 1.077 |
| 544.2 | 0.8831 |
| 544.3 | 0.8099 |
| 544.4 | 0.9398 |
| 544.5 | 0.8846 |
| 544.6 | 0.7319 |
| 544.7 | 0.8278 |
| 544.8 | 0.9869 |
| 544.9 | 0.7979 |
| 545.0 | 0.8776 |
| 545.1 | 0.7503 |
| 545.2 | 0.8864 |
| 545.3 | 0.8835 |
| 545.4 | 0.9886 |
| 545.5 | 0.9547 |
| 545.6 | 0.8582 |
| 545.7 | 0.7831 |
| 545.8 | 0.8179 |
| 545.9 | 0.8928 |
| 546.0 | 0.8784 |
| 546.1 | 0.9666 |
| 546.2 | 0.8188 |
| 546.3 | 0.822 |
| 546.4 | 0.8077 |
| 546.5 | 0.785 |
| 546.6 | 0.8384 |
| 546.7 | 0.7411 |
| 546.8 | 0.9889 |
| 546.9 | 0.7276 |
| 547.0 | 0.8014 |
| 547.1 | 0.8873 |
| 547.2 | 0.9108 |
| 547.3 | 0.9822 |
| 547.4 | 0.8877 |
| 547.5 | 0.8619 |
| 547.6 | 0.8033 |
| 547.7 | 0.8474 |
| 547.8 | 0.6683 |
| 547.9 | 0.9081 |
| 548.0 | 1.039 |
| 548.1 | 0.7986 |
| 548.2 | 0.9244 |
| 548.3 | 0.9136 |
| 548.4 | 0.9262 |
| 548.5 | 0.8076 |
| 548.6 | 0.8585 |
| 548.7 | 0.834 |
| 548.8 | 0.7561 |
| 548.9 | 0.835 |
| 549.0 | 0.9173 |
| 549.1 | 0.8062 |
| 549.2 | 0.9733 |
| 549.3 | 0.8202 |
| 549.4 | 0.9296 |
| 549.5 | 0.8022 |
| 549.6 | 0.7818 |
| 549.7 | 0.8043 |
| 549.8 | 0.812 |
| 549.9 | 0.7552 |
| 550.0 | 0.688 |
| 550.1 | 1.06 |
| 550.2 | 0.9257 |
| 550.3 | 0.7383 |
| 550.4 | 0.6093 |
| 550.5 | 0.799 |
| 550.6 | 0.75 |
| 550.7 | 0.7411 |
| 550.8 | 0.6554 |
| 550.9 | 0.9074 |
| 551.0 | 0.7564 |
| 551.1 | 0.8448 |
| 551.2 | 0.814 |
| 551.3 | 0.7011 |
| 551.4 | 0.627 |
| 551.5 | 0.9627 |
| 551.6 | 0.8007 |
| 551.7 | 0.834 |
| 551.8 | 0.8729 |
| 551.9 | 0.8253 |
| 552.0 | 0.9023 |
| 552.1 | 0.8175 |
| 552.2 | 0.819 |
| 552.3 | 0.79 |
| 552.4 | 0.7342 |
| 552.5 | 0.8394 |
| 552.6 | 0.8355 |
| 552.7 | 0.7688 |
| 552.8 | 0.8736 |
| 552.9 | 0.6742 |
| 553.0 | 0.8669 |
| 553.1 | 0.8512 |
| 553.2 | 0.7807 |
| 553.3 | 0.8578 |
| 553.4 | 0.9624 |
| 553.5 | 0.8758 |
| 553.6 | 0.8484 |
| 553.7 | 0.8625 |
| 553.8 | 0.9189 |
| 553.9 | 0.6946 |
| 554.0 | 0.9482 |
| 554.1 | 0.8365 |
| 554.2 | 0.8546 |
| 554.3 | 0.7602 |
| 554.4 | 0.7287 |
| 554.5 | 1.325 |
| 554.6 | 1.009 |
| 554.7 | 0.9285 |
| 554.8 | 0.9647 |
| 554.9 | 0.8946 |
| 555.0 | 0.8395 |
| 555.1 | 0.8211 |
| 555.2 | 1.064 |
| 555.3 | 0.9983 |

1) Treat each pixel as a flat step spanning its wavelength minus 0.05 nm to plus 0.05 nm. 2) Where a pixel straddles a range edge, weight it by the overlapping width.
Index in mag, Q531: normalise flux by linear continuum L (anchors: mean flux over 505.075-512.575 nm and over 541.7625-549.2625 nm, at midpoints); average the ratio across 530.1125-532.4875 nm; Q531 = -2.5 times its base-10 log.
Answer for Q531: -0.04 mag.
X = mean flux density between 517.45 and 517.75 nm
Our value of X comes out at 0.704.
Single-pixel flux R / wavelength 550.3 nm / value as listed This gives 0.7383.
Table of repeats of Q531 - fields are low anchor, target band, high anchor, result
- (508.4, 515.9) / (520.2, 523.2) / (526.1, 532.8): 0.059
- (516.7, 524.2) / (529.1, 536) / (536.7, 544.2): -0.078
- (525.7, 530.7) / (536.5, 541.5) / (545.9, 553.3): 0.010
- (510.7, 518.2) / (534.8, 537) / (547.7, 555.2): -0.087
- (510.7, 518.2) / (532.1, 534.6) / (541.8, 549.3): -0.031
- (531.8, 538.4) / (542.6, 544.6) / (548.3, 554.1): -0.041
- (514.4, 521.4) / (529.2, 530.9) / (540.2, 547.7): -0.123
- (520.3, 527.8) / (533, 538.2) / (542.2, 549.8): -0.027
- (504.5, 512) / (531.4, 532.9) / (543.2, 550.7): 0.005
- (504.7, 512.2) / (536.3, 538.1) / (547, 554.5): -0.025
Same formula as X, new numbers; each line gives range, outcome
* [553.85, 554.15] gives 0.826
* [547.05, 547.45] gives 0.917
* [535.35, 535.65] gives 0.872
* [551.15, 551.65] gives 0.781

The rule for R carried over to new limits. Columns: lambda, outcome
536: 0.9125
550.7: 0.7411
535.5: 0.7991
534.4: 0.7569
